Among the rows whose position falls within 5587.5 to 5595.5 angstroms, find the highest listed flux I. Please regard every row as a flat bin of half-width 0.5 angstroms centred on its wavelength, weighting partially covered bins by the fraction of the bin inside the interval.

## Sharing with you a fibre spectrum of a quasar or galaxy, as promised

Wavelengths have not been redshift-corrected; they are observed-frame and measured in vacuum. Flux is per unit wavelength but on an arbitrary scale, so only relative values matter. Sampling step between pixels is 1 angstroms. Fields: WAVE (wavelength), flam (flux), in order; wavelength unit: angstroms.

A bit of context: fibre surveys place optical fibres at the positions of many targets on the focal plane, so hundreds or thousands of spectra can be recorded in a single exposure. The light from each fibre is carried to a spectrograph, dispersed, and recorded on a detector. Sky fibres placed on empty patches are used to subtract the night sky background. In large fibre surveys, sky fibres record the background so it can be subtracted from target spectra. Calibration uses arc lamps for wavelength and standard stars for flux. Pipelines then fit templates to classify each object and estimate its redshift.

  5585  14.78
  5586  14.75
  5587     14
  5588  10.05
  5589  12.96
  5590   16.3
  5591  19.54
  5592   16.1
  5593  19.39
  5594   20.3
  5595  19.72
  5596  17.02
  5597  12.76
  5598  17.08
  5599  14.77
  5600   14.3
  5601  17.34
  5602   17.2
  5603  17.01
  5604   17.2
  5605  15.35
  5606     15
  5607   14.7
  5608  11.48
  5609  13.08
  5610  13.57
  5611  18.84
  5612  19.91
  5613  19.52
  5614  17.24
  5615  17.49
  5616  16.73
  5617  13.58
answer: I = 20.3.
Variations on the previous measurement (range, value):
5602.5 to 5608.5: 17.2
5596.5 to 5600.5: 17.08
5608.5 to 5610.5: 13.57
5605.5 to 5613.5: 19.91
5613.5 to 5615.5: 17.49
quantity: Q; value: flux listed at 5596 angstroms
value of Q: 17.02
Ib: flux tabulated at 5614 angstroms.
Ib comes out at 17.24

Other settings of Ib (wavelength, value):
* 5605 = 15.35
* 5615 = 17.49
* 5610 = 13.57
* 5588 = 10.05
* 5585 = 14.78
